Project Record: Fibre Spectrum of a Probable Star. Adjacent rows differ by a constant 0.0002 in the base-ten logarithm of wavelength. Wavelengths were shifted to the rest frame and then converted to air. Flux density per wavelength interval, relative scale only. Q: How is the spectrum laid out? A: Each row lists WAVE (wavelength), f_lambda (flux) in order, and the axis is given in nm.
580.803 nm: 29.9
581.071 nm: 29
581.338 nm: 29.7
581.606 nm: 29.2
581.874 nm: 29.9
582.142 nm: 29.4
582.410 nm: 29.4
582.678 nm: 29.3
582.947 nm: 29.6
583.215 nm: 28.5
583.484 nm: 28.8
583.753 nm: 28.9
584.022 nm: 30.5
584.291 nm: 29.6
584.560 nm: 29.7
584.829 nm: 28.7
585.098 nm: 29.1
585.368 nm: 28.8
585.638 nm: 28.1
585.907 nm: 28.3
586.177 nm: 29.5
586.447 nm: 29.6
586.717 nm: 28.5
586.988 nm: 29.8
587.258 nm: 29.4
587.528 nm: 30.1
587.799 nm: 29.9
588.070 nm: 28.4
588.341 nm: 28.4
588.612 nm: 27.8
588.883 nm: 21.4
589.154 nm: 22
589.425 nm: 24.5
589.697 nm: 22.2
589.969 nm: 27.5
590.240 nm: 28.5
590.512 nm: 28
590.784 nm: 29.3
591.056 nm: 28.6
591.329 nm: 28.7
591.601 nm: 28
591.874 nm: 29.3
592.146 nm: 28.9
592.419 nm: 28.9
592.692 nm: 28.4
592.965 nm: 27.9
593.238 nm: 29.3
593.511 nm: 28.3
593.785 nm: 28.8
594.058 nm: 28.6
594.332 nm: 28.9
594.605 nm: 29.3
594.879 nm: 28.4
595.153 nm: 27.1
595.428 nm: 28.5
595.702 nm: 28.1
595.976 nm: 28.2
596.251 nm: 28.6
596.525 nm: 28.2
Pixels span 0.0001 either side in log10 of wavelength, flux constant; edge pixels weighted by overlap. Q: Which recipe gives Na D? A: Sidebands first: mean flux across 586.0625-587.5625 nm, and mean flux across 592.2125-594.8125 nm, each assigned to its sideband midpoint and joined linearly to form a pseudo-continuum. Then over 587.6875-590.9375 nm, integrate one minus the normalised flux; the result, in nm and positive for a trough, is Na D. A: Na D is 0.30 nm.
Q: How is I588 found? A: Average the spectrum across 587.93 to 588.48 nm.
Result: 28.4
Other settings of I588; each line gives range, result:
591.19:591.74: 28.3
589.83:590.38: 28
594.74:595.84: 28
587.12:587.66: 29.8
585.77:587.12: 29.1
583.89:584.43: 30.1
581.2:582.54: 29.5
